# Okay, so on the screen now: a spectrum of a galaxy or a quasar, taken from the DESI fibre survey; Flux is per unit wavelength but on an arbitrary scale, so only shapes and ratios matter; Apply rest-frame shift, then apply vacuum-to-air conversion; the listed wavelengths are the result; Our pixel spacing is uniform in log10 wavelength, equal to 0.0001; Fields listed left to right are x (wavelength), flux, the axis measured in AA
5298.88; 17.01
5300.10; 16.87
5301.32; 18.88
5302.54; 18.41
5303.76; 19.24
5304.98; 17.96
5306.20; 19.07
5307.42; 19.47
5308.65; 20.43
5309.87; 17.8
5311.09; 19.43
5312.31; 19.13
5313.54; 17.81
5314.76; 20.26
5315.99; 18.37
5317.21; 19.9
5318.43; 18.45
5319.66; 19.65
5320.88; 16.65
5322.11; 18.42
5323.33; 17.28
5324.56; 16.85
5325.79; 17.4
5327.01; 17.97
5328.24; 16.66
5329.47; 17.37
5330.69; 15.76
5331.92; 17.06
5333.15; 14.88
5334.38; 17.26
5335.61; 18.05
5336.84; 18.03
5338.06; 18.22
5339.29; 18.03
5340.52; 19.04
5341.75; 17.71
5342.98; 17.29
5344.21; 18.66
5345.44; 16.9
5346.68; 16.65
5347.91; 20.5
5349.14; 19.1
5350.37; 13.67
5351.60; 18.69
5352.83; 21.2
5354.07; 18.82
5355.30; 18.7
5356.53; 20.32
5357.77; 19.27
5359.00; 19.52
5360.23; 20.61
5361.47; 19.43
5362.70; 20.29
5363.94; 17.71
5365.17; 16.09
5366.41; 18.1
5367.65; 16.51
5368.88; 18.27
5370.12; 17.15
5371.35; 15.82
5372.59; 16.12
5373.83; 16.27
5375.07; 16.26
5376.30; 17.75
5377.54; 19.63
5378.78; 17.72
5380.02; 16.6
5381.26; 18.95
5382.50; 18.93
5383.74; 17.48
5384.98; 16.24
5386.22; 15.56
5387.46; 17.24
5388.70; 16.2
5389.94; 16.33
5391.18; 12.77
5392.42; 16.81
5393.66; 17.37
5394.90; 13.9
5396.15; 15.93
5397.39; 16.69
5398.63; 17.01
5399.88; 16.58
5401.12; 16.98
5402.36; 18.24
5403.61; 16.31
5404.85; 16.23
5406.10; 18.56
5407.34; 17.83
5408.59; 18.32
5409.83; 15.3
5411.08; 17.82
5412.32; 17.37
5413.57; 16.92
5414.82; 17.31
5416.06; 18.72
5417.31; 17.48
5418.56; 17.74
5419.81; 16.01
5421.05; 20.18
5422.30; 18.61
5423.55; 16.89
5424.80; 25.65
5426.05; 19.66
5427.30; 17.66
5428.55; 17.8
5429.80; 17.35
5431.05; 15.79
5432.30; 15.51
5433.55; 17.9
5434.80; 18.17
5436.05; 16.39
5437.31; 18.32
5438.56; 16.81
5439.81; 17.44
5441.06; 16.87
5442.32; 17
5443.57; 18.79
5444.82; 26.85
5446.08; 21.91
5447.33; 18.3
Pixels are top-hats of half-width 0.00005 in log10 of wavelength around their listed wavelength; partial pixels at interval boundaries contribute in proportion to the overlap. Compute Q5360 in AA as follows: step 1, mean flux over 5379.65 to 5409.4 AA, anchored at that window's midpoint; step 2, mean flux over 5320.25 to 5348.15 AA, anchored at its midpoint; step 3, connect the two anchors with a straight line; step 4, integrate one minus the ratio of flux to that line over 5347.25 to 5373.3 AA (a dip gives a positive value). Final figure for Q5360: -1.8 AA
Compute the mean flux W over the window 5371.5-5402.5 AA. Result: 16.7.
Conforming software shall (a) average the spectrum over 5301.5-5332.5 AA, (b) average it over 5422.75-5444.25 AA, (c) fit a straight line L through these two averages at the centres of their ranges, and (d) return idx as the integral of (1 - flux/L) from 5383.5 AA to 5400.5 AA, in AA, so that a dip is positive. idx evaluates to 1.8 AA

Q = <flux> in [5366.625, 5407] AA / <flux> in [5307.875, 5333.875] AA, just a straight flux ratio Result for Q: 0.9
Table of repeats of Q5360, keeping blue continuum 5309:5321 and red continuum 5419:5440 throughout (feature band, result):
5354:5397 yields 2.35 AA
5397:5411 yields 0.83 AA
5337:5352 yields 0.64 AA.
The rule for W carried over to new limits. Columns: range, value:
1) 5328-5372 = 18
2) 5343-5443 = 17.6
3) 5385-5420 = 16.8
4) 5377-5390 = 17.4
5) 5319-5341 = 17.5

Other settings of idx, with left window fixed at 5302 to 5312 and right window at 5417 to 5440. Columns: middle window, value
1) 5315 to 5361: 1.6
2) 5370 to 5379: 0.7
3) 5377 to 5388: 0.5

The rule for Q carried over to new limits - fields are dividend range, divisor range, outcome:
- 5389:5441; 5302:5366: 0.95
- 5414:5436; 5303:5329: 0.98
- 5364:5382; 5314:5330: 0.95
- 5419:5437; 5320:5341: 1.04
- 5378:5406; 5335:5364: 0.90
